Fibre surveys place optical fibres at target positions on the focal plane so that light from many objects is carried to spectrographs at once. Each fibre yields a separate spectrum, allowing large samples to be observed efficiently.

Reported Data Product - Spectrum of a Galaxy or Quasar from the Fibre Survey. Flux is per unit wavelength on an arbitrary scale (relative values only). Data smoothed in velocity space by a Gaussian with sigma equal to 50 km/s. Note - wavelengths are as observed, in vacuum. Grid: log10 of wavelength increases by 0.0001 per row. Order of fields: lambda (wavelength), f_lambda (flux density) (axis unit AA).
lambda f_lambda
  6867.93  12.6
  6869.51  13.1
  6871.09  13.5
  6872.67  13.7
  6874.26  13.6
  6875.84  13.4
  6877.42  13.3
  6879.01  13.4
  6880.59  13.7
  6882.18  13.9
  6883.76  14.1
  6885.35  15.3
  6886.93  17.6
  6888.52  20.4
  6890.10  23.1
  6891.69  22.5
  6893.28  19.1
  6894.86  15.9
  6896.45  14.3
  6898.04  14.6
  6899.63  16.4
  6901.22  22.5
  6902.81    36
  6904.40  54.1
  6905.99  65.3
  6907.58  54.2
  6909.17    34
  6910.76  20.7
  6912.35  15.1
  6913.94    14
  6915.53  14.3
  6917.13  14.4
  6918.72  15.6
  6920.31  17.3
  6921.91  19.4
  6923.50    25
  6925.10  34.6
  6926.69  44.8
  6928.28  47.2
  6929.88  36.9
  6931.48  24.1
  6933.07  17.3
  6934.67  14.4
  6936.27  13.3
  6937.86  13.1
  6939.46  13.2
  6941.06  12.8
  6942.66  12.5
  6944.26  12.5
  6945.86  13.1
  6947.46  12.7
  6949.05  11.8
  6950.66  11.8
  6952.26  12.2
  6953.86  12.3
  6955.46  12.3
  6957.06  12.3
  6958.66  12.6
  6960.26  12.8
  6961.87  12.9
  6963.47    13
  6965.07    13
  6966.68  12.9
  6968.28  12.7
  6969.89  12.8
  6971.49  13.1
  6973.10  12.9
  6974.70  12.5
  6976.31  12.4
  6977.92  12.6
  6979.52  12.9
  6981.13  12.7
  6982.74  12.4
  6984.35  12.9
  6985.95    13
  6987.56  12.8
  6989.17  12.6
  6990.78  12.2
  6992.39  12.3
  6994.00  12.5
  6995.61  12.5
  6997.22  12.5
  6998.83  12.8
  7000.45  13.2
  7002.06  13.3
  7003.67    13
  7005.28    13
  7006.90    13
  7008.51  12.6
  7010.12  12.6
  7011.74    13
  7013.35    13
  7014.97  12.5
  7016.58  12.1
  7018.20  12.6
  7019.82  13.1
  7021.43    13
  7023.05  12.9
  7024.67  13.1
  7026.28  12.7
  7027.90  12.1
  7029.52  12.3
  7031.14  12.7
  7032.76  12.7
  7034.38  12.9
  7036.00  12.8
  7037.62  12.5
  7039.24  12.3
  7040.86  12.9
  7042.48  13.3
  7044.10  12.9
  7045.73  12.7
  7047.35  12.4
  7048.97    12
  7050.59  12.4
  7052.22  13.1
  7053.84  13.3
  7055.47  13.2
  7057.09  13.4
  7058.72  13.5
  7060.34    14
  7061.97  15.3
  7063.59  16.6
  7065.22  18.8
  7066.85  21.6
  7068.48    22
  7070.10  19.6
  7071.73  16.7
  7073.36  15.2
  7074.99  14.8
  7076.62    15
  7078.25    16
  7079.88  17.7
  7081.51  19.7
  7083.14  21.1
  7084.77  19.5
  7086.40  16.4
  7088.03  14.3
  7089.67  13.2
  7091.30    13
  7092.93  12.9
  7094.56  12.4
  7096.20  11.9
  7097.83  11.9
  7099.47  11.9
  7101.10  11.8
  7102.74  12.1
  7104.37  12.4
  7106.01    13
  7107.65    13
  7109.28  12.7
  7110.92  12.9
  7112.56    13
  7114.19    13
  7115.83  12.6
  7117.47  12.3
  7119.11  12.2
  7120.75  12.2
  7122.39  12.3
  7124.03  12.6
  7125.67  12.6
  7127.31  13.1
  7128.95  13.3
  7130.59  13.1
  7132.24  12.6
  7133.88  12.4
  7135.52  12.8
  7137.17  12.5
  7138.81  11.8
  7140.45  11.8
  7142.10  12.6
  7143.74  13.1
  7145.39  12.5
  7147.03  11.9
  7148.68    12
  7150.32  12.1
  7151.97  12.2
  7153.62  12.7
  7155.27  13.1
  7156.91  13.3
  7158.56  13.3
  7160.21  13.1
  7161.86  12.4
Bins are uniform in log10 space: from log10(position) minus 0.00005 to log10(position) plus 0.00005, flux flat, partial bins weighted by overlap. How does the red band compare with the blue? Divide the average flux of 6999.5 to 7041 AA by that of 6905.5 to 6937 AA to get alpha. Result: 0.48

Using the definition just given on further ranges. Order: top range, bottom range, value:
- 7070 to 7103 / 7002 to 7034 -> 1.18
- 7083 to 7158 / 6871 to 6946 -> 0.60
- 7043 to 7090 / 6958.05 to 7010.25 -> 1.23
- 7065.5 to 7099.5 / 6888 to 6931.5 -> 0.60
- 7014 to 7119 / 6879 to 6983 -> 0.73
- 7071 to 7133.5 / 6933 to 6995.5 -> 1.08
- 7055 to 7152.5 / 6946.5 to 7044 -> 1.11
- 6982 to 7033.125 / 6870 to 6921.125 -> 0.60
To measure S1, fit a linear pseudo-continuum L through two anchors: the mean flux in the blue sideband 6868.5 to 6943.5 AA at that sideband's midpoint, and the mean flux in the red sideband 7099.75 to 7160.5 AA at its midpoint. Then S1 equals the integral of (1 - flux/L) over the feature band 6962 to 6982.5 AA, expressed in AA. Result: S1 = 6.7 AA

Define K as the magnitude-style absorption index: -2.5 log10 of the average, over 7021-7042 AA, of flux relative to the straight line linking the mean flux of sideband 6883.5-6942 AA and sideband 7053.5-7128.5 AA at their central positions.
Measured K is 0.36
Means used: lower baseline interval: 24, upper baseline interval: 14.5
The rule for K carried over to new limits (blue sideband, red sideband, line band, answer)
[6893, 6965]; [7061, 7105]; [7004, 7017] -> 0.39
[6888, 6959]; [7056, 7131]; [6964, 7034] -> 0.41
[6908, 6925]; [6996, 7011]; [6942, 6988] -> 0.26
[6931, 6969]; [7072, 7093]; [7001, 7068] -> 0.14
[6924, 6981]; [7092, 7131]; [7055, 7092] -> -0.23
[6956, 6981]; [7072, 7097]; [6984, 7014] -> 0.06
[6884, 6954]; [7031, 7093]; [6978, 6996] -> 0.43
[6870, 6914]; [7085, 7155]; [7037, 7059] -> 0.22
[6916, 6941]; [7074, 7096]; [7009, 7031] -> 0.42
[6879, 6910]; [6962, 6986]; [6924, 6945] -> -0.18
